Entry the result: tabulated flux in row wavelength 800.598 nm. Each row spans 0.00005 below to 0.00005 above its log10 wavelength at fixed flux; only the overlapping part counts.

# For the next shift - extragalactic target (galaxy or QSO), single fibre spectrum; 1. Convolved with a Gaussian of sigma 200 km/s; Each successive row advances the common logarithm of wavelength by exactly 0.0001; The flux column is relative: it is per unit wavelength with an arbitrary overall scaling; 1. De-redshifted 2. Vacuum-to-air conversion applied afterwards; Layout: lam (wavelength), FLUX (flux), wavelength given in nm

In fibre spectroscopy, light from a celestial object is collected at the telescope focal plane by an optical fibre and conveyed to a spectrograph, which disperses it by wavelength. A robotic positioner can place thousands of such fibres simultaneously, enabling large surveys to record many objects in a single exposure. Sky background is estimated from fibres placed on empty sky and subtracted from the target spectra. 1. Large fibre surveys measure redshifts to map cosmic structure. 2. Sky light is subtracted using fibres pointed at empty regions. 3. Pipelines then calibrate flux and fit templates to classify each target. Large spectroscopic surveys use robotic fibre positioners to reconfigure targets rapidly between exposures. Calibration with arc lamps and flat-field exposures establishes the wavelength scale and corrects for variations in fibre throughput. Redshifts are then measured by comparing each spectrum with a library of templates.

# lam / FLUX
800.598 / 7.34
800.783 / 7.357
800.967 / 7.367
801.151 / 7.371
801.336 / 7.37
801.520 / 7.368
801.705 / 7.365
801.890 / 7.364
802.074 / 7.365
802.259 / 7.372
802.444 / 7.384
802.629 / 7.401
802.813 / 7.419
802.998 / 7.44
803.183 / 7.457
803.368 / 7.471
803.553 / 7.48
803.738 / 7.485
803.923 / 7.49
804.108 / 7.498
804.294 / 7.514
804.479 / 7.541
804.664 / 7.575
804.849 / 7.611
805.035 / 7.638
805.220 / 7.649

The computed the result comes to 7.34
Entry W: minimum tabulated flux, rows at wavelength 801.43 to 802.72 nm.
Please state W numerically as 7.364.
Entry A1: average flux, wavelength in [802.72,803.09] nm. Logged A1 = 7.44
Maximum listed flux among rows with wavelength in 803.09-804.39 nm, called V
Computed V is 7.514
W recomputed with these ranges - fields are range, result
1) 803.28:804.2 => 7.471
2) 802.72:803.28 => 7.419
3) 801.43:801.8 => 7.365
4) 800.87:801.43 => 7.367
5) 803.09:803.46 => 7.457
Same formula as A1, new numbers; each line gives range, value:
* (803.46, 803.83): 7.48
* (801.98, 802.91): 7.39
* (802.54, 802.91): 7.42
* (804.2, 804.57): 7.52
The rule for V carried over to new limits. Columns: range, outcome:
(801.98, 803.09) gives 7.44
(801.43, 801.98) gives 7.368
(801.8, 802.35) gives 7.372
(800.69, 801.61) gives 7.371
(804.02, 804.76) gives 7.575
